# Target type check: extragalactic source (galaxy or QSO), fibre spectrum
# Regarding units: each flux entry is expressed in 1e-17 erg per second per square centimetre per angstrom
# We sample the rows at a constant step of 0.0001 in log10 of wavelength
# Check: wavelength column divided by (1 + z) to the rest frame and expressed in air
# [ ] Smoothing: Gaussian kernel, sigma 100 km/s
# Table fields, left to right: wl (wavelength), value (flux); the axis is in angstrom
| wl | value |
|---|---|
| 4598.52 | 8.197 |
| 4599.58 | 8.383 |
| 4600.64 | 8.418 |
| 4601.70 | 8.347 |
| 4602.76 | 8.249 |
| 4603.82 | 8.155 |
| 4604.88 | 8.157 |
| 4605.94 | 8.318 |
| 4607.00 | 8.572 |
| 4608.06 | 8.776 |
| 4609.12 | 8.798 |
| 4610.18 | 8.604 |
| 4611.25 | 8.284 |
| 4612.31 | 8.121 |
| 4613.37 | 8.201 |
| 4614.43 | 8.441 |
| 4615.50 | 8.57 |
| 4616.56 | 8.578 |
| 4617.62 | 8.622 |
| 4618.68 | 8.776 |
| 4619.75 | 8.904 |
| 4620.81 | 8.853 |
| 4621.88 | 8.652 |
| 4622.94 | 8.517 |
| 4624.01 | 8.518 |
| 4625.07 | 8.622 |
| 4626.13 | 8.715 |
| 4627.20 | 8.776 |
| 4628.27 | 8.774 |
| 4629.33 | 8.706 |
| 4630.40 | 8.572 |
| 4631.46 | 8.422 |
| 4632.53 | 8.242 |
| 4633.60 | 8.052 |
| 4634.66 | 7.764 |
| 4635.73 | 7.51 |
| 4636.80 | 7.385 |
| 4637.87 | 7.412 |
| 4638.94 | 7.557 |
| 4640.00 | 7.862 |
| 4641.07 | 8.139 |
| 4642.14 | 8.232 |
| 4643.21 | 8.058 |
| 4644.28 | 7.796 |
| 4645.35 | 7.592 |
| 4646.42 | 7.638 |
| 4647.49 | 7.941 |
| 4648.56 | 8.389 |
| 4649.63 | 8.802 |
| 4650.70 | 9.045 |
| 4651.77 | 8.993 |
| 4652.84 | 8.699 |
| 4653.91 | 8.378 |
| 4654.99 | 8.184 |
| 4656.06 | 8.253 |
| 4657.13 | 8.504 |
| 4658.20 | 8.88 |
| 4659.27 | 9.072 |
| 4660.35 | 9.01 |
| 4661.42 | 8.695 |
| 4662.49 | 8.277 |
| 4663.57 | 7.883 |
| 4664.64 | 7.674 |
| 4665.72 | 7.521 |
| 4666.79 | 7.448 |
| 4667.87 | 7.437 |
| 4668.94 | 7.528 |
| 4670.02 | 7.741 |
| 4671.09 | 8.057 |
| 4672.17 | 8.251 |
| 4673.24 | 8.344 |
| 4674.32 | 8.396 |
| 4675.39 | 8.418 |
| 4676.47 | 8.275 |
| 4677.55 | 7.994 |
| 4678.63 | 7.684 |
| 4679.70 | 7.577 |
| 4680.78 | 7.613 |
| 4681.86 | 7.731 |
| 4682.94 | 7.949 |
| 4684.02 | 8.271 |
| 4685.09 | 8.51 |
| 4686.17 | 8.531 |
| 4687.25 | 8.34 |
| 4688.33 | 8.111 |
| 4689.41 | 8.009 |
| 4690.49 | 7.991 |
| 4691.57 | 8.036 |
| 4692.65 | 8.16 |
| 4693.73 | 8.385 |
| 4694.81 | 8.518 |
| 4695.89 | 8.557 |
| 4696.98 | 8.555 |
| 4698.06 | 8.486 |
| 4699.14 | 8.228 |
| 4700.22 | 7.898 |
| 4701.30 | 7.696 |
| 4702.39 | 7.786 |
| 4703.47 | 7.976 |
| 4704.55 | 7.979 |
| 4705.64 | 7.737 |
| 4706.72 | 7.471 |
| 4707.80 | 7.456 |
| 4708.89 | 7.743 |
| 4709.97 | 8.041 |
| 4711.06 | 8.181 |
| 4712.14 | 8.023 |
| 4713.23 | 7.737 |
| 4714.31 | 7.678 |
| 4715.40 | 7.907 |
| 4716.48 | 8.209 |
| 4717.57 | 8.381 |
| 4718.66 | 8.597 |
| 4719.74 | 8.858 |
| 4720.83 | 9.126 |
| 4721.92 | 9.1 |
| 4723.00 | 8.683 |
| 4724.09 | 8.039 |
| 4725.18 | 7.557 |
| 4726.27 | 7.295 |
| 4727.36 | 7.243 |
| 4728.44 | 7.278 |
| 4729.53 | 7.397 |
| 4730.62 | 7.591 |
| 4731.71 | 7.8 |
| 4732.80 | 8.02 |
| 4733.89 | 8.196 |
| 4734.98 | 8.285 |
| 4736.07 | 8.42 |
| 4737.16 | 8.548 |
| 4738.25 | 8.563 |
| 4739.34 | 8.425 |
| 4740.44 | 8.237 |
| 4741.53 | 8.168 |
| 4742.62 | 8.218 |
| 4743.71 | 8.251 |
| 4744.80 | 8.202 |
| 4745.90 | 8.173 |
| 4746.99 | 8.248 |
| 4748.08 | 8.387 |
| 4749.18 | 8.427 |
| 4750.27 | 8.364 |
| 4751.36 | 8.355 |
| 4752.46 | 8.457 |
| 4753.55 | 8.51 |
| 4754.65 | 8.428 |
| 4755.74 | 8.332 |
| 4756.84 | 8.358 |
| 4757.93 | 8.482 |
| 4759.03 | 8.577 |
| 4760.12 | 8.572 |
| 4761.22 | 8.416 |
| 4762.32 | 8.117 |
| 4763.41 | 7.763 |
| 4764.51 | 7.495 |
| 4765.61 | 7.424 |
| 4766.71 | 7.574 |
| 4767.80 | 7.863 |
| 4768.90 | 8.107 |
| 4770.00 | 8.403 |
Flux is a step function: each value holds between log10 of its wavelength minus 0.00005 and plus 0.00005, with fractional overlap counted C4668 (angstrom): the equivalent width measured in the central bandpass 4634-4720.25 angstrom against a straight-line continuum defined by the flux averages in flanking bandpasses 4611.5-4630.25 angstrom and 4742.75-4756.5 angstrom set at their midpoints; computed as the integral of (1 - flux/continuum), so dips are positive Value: 3.99 angstrom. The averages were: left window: 8.6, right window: 8.34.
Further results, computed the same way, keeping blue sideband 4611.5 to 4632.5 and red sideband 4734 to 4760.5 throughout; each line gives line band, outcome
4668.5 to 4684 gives 0.93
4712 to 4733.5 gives 0.99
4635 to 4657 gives 1.15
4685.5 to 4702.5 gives 0.49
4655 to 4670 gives 0.64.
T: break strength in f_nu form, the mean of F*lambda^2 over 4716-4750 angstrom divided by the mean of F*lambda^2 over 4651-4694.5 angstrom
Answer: 1.0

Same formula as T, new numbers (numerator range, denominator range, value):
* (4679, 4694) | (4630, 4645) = 1.04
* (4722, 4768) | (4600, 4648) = 1.03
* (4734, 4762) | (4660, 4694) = 1.07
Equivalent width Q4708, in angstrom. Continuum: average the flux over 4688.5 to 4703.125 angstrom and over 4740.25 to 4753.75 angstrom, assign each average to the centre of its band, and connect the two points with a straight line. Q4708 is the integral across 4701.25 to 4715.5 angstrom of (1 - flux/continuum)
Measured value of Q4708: 0.67 angstrom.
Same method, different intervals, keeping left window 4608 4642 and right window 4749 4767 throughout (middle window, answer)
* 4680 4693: 0.31 angstrom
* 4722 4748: 0.57 angstrom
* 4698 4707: 0.41 angstrom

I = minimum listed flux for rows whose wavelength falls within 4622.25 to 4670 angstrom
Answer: 7.385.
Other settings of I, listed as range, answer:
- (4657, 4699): 7.437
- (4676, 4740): 7.243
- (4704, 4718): 7.456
